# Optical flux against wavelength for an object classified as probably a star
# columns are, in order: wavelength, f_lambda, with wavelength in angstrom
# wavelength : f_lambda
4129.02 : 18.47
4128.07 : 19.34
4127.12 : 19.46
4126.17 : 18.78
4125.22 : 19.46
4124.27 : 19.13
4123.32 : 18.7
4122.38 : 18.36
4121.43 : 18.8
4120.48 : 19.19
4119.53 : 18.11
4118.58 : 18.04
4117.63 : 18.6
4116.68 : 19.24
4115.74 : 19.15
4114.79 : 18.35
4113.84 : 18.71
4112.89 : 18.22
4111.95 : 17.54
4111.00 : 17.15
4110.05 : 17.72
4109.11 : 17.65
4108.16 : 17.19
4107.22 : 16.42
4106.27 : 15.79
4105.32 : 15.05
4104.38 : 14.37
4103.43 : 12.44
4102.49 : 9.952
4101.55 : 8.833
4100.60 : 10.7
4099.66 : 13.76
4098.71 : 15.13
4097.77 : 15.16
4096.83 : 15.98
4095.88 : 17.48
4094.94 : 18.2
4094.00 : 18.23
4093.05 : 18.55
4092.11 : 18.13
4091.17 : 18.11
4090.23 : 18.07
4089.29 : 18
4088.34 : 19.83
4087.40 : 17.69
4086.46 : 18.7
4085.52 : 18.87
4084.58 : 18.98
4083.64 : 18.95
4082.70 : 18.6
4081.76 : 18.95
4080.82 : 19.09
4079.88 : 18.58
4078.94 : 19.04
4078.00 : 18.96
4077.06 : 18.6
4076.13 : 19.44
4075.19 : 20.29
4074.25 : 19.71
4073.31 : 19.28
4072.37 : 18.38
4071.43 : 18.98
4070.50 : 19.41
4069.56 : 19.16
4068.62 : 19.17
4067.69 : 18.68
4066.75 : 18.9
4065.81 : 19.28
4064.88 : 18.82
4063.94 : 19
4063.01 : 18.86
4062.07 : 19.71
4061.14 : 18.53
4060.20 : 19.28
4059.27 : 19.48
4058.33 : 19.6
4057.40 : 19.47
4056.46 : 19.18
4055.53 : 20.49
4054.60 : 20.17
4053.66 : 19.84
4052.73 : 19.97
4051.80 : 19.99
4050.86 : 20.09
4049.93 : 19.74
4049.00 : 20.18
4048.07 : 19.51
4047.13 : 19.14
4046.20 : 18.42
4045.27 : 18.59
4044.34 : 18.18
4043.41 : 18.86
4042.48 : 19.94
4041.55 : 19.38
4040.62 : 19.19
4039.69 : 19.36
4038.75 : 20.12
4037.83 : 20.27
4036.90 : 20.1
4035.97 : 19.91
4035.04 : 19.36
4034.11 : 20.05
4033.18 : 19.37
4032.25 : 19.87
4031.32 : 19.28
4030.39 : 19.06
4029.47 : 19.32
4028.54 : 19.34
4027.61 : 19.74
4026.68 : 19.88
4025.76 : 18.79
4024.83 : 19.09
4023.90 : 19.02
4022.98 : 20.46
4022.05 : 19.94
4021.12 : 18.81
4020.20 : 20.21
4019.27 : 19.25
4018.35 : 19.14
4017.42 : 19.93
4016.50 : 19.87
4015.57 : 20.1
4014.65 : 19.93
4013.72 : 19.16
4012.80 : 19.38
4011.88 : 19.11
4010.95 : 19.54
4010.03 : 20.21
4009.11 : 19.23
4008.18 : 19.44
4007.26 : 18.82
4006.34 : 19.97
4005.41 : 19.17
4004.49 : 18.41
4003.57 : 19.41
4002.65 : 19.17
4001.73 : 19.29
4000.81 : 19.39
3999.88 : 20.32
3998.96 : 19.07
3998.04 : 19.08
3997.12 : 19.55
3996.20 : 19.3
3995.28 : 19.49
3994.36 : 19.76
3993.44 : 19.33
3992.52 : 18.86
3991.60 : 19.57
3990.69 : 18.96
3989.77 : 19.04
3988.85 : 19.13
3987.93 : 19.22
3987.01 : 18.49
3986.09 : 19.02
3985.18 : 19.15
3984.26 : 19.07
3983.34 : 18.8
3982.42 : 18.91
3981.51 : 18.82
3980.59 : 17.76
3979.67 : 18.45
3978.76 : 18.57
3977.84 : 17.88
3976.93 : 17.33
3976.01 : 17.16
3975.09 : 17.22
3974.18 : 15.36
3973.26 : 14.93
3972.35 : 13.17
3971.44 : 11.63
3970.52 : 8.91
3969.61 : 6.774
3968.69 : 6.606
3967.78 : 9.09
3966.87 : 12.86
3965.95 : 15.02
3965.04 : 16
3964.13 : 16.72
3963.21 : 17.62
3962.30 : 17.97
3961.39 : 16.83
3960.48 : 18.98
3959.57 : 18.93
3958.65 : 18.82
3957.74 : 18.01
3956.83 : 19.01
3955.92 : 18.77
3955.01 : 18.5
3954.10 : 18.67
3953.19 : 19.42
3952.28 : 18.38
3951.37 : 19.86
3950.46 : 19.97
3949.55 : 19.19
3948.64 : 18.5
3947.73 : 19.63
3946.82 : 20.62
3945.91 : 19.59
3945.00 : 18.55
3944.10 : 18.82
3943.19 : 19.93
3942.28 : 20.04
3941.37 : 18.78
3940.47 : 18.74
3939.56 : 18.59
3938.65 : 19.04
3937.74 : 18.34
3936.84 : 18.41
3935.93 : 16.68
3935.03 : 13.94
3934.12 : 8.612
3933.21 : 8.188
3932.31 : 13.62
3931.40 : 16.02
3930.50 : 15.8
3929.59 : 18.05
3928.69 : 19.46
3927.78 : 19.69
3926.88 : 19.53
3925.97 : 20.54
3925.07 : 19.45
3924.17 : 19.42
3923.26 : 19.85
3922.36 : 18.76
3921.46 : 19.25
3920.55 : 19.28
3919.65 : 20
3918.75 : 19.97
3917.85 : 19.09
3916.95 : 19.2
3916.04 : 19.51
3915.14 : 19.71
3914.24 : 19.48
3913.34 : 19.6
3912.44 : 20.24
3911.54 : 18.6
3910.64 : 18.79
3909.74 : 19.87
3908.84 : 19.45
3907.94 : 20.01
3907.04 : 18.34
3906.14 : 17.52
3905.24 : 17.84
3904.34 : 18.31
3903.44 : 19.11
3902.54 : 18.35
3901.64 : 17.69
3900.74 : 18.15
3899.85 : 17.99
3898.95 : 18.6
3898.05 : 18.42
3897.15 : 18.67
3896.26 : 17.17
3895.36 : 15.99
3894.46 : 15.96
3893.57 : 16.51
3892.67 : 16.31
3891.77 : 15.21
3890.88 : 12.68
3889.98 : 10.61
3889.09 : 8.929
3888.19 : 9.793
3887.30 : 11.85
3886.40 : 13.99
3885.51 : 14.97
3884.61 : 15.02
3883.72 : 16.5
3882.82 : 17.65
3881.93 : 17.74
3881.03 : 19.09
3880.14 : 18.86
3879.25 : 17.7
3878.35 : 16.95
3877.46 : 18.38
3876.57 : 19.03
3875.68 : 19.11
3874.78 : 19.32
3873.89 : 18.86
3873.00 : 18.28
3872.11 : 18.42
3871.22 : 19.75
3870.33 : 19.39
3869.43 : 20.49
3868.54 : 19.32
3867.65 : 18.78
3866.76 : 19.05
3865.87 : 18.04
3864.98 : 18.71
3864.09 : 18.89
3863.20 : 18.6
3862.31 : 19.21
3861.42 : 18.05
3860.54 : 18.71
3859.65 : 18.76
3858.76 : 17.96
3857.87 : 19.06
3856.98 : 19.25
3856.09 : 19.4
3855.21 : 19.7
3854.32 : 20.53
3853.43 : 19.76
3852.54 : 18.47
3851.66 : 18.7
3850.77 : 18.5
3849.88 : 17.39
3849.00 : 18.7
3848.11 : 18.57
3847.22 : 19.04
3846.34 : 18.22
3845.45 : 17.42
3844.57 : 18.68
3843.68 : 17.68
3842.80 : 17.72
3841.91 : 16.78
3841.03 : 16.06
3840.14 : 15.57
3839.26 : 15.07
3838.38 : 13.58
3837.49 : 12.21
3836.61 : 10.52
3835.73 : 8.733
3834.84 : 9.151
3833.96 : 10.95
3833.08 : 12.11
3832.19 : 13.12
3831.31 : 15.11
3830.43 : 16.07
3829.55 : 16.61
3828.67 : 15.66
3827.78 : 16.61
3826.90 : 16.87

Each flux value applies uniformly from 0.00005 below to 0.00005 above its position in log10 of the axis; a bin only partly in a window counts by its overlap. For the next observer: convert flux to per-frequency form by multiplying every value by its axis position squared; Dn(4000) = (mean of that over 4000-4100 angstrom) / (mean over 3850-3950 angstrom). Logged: 1.15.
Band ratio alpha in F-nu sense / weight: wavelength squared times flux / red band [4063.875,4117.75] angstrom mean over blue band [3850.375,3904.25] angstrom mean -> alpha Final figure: 1.1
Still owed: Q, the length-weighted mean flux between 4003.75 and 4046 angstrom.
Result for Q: 19.5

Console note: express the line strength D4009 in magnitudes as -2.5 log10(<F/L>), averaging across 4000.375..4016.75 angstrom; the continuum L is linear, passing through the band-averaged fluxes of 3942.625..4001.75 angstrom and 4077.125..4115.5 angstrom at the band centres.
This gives -0.12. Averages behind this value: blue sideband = 17.6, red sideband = 17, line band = 19.4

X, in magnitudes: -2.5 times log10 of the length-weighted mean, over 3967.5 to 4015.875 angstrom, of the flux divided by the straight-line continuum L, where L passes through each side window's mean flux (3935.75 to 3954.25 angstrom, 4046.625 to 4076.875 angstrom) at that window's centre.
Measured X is 0.08 mag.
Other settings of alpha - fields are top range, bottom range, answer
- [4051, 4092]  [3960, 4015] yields 1.13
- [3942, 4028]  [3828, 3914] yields 1.13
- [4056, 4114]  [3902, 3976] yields 1.09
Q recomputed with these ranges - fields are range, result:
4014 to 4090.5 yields 19.3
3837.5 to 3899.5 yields 17.4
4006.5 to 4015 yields 19.4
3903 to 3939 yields 18.2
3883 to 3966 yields 17.7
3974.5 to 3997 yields 18.7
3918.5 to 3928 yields 19.6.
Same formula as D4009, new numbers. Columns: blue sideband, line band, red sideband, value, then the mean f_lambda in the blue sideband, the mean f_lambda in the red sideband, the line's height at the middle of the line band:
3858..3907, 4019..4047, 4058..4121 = -0.10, 17.3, 17.8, 17.7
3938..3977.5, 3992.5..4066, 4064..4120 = -0.13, 16.9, 17.6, 17.3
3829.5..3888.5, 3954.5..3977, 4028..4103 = 0.17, 17.1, 18.6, 17.9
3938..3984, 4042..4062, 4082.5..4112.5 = -0.17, 17.2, 16.5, 16.7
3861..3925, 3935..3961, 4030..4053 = -0.02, 17.9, 19.5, 18.5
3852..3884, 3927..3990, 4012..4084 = 0.12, 18.8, 19.4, 19.1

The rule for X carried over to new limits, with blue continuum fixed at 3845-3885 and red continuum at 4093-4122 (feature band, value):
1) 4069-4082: -0.147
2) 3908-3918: -0.073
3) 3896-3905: 0.002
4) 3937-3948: -0.075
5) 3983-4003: -0.105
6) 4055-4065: -0.150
